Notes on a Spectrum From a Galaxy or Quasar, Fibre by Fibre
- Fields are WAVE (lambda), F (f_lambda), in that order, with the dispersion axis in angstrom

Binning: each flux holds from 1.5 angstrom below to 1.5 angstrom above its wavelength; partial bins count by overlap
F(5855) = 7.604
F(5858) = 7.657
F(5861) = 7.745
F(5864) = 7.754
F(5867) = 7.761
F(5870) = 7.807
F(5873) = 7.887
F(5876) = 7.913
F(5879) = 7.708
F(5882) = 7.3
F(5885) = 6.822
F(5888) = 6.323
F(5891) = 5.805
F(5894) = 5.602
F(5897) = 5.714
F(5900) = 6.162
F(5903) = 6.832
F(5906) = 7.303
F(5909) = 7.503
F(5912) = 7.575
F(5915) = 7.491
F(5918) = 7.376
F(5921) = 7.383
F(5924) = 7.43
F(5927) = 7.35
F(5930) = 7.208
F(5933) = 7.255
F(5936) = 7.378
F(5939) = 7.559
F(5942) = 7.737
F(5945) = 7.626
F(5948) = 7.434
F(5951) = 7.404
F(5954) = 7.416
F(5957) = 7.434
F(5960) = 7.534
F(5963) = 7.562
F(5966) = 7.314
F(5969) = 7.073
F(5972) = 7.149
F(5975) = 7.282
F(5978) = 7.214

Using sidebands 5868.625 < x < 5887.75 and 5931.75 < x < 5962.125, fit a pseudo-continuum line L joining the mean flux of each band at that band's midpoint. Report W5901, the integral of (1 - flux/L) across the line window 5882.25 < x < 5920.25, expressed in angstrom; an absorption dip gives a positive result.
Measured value 3.78 angstrom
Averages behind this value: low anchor 7.49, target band 6.74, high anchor 7.48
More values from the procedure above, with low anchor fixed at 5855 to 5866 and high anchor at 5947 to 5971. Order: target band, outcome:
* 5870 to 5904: 3.8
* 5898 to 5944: 1.4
